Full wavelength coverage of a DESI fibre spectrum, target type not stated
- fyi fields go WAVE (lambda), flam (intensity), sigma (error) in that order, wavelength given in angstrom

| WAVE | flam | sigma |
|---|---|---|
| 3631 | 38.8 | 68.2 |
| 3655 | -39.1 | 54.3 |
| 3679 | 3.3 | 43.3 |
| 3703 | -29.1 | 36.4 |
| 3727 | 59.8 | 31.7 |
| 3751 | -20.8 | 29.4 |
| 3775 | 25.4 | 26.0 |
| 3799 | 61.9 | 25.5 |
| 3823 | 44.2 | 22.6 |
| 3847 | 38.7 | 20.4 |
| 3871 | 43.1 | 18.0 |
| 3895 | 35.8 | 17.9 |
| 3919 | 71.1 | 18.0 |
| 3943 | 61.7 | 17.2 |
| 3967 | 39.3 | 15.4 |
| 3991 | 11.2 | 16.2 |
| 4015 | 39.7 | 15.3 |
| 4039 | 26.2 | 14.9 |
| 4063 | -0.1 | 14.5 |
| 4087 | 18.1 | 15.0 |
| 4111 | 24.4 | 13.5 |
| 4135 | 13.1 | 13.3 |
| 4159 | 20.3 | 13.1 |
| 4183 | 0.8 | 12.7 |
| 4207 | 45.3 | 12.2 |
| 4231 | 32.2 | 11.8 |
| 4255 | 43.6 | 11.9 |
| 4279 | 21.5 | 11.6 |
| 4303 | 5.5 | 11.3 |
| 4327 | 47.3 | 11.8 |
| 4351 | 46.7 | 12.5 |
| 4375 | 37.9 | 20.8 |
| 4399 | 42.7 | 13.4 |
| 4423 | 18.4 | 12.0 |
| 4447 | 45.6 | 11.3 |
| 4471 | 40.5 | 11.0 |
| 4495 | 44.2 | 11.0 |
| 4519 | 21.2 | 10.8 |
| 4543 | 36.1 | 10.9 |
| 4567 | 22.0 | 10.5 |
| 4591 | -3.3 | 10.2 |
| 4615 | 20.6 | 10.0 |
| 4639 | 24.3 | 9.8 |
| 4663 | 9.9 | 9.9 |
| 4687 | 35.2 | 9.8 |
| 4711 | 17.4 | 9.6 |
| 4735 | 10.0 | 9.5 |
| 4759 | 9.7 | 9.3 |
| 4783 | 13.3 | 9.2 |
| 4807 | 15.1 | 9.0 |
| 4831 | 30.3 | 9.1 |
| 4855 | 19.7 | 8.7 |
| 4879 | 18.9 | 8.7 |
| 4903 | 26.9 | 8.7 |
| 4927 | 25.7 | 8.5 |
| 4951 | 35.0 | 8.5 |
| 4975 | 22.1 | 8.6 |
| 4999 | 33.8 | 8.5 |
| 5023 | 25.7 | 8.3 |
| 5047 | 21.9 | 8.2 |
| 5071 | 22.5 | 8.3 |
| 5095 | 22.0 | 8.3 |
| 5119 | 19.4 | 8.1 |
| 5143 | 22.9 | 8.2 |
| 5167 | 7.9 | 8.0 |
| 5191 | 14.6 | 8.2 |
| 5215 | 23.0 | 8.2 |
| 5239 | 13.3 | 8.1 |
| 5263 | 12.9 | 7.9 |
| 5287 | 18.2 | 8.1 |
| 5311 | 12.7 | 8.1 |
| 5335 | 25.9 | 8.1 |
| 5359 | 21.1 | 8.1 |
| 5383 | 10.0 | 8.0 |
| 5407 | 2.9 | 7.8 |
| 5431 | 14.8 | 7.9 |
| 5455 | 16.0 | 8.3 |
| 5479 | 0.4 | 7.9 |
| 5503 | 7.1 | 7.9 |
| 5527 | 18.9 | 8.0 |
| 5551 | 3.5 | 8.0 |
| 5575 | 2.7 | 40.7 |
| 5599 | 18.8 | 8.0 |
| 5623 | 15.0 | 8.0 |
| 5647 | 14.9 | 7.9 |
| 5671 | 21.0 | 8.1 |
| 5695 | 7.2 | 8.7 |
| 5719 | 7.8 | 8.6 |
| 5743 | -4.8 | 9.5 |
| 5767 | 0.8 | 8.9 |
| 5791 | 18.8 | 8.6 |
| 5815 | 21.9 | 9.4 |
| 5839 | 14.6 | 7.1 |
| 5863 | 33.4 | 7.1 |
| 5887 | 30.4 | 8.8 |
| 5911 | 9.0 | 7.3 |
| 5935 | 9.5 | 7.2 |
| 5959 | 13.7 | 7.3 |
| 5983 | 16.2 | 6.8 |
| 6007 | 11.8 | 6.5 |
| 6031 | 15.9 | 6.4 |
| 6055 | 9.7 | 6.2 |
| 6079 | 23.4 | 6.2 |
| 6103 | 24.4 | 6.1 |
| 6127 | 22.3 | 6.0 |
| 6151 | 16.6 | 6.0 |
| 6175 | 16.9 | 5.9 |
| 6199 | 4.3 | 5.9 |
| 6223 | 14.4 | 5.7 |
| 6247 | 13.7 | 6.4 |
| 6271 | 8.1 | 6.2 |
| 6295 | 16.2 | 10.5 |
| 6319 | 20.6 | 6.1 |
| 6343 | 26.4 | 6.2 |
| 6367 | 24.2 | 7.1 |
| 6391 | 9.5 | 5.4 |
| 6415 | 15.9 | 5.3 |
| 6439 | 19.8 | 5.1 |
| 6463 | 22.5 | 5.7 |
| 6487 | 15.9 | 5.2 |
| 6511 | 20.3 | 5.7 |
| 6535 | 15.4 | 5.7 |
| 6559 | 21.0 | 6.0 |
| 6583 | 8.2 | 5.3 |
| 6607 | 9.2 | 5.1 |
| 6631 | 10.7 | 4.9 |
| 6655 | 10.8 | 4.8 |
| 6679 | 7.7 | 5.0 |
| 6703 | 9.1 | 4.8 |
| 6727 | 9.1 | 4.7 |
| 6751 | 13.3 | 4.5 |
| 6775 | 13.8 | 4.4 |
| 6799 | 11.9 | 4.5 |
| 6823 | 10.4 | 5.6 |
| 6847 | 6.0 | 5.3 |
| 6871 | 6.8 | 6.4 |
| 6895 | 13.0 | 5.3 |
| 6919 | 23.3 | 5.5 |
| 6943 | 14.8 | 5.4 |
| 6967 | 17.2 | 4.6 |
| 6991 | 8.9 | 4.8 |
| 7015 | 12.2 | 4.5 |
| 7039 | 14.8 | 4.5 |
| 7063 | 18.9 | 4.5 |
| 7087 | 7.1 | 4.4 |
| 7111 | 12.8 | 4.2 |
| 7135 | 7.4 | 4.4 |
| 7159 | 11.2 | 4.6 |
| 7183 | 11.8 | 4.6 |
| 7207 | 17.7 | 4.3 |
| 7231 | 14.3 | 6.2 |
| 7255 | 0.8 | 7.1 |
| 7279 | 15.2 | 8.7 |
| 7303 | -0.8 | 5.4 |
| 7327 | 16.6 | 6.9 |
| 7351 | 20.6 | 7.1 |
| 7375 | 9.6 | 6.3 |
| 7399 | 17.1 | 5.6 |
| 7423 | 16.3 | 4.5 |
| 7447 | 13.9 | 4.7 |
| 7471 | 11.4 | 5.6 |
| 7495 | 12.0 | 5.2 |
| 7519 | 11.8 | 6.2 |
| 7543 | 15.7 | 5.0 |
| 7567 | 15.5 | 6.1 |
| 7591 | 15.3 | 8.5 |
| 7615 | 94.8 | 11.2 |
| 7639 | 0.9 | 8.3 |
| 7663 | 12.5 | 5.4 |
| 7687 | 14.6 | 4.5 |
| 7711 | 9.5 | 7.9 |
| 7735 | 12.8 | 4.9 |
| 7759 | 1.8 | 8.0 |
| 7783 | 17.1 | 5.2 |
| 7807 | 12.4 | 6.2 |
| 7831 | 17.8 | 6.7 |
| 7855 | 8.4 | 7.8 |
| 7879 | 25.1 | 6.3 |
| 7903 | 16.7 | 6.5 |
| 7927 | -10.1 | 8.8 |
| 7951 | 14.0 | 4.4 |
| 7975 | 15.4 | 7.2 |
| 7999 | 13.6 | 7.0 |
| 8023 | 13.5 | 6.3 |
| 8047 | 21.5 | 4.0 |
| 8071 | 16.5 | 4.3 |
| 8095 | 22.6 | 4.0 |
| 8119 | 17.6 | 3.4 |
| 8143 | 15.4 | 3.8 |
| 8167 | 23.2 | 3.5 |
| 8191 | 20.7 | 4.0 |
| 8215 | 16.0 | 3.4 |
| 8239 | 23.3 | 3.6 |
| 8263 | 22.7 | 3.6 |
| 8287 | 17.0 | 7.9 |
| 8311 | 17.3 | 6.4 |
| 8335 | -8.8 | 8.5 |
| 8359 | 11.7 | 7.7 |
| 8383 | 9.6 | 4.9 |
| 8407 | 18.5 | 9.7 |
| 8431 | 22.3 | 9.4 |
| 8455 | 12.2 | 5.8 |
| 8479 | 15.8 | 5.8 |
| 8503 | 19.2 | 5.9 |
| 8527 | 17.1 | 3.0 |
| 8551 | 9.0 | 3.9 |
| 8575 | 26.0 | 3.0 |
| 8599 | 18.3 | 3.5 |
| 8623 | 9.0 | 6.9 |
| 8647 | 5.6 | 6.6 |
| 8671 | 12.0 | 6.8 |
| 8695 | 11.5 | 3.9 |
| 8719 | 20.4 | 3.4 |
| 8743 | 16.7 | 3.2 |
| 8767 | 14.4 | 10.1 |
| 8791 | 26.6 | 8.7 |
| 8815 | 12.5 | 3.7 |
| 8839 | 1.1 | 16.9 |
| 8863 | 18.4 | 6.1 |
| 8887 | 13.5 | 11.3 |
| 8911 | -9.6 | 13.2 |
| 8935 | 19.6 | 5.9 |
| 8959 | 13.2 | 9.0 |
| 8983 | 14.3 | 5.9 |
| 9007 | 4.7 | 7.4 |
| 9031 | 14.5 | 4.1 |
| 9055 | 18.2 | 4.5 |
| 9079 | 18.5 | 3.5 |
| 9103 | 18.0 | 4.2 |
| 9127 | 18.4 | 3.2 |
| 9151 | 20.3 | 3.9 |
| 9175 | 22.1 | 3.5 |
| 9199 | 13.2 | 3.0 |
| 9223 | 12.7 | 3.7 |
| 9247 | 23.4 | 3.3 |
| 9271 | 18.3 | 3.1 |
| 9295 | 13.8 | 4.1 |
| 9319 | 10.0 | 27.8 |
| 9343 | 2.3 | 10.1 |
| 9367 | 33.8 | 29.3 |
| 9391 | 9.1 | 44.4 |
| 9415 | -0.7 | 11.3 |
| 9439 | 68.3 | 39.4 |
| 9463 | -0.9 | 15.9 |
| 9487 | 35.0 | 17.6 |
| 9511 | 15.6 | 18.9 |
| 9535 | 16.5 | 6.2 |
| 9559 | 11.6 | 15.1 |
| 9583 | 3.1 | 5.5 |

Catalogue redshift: 1.04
